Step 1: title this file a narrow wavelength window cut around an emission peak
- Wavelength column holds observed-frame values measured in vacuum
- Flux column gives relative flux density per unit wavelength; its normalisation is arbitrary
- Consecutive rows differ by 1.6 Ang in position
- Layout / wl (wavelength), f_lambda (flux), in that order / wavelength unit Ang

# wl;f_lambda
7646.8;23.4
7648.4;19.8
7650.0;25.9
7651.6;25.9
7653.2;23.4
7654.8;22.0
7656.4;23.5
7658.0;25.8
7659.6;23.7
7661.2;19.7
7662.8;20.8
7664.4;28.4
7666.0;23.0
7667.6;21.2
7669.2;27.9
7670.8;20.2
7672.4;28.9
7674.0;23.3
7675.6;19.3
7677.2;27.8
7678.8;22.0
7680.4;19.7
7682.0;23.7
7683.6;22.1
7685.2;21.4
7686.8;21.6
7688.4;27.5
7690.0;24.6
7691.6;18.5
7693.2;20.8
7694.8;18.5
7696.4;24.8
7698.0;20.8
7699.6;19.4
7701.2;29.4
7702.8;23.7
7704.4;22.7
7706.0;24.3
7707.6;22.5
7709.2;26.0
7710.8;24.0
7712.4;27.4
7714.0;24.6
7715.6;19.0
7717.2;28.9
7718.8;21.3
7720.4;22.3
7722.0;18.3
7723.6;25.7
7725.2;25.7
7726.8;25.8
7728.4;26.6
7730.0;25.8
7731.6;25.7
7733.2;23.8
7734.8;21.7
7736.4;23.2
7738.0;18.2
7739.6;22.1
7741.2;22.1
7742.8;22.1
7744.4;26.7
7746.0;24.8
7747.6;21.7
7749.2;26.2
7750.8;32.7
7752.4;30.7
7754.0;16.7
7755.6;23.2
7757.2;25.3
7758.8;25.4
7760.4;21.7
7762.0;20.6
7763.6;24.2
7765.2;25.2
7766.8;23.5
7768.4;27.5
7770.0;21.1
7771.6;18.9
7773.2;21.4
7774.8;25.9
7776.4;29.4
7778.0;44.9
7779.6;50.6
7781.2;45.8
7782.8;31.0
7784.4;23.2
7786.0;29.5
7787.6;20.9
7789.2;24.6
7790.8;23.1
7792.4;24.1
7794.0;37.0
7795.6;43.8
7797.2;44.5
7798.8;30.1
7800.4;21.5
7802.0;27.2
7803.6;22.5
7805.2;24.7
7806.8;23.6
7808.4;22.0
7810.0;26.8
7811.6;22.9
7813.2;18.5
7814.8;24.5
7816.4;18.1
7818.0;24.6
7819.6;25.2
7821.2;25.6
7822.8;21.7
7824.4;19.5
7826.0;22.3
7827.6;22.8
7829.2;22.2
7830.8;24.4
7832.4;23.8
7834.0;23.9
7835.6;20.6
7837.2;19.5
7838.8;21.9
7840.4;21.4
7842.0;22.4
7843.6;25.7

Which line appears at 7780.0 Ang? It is [S II] 6716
